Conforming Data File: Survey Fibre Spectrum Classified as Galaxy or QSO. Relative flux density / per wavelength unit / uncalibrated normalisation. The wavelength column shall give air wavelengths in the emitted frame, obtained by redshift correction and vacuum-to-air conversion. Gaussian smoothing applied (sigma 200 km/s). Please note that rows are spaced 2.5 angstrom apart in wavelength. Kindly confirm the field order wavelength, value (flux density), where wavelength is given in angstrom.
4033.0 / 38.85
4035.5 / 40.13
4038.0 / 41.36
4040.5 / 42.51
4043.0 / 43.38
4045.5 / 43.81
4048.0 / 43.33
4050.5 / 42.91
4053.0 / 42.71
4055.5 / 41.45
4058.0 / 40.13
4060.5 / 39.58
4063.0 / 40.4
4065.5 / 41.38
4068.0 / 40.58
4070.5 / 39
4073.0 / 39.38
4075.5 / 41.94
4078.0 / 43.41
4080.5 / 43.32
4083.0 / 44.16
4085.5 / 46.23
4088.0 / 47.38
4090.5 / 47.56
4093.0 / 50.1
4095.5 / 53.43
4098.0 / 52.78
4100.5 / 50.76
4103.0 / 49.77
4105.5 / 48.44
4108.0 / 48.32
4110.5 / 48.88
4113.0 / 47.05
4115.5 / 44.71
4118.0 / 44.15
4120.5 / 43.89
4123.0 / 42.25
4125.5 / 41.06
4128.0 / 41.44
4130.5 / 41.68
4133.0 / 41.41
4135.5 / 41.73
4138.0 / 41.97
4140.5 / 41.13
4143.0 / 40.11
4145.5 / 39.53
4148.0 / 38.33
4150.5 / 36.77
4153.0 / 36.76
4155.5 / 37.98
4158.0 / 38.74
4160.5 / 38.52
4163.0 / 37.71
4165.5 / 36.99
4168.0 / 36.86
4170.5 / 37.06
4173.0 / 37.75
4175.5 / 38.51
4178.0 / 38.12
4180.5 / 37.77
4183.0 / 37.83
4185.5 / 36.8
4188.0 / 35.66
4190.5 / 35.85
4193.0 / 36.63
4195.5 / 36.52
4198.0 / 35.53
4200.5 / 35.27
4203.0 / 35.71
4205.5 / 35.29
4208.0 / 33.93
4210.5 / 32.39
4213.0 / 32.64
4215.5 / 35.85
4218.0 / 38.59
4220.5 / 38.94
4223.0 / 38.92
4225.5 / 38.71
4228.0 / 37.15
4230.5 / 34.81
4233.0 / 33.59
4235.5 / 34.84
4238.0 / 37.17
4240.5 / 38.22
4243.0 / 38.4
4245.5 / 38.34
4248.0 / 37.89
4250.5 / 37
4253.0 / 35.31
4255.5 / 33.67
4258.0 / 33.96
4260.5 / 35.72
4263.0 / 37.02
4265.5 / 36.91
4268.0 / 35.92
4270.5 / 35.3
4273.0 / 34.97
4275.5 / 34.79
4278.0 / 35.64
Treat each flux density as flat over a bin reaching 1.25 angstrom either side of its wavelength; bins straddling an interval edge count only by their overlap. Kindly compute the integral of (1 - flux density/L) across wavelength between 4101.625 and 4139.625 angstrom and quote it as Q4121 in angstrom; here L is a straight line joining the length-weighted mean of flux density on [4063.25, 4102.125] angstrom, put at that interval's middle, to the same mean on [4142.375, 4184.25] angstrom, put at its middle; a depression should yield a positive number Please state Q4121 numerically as -2.3 angstrom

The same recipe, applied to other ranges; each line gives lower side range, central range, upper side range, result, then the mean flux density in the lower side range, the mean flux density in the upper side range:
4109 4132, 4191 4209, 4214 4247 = 1.6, 43.9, 37.2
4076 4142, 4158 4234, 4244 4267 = 6.5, 45.6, 36.2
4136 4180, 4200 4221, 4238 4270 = 1.2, 38.4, 36.5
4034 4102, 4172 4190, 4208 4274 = 0.7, 43.8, 36.2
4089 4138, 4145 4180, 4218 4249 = 3.9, 46.2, 37.3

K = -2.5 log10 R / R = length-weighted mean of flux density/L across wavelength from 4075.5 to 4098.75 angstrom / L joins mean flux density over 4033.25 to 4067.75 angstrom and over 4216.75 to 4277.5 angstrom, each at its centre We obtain -0.16 mag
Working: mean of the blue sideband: 41.7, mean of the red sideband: 36.5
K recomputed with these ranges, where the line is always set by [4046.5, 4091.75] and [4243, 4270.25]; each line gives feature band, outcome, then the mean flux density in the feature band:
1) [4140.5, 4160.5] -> 0.04 mag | 38.5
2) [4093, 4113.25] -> -0.21 mag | 50.1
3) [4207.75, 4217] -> 0.12 mag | 33.8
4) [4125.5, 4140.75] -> -0.03 mag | 41.5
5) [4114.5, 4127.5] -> -0.06 mag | 43.1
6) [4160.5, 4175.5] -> 0.05 mag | 37.5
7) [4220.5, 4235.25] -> 0.01 mag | 36.7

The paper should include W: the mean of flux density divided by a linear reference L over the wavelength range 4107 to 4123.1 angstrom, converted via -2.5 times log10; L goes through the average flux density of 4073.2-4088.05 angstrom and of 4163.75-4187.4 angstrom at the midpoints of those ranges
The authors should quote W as -0.107 mag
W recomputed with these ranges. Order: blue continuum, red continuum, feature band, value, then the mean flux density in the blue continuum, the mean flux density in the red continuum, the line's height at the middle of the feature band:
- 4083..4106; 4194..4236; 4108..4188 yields 0.08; 49.3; 35.8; 43.3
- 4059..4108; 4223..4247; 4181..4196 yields 0.08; 45.3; 36.9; 39.5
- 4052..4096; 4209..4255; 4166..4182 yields 0.04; 43.3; 36.5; 39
